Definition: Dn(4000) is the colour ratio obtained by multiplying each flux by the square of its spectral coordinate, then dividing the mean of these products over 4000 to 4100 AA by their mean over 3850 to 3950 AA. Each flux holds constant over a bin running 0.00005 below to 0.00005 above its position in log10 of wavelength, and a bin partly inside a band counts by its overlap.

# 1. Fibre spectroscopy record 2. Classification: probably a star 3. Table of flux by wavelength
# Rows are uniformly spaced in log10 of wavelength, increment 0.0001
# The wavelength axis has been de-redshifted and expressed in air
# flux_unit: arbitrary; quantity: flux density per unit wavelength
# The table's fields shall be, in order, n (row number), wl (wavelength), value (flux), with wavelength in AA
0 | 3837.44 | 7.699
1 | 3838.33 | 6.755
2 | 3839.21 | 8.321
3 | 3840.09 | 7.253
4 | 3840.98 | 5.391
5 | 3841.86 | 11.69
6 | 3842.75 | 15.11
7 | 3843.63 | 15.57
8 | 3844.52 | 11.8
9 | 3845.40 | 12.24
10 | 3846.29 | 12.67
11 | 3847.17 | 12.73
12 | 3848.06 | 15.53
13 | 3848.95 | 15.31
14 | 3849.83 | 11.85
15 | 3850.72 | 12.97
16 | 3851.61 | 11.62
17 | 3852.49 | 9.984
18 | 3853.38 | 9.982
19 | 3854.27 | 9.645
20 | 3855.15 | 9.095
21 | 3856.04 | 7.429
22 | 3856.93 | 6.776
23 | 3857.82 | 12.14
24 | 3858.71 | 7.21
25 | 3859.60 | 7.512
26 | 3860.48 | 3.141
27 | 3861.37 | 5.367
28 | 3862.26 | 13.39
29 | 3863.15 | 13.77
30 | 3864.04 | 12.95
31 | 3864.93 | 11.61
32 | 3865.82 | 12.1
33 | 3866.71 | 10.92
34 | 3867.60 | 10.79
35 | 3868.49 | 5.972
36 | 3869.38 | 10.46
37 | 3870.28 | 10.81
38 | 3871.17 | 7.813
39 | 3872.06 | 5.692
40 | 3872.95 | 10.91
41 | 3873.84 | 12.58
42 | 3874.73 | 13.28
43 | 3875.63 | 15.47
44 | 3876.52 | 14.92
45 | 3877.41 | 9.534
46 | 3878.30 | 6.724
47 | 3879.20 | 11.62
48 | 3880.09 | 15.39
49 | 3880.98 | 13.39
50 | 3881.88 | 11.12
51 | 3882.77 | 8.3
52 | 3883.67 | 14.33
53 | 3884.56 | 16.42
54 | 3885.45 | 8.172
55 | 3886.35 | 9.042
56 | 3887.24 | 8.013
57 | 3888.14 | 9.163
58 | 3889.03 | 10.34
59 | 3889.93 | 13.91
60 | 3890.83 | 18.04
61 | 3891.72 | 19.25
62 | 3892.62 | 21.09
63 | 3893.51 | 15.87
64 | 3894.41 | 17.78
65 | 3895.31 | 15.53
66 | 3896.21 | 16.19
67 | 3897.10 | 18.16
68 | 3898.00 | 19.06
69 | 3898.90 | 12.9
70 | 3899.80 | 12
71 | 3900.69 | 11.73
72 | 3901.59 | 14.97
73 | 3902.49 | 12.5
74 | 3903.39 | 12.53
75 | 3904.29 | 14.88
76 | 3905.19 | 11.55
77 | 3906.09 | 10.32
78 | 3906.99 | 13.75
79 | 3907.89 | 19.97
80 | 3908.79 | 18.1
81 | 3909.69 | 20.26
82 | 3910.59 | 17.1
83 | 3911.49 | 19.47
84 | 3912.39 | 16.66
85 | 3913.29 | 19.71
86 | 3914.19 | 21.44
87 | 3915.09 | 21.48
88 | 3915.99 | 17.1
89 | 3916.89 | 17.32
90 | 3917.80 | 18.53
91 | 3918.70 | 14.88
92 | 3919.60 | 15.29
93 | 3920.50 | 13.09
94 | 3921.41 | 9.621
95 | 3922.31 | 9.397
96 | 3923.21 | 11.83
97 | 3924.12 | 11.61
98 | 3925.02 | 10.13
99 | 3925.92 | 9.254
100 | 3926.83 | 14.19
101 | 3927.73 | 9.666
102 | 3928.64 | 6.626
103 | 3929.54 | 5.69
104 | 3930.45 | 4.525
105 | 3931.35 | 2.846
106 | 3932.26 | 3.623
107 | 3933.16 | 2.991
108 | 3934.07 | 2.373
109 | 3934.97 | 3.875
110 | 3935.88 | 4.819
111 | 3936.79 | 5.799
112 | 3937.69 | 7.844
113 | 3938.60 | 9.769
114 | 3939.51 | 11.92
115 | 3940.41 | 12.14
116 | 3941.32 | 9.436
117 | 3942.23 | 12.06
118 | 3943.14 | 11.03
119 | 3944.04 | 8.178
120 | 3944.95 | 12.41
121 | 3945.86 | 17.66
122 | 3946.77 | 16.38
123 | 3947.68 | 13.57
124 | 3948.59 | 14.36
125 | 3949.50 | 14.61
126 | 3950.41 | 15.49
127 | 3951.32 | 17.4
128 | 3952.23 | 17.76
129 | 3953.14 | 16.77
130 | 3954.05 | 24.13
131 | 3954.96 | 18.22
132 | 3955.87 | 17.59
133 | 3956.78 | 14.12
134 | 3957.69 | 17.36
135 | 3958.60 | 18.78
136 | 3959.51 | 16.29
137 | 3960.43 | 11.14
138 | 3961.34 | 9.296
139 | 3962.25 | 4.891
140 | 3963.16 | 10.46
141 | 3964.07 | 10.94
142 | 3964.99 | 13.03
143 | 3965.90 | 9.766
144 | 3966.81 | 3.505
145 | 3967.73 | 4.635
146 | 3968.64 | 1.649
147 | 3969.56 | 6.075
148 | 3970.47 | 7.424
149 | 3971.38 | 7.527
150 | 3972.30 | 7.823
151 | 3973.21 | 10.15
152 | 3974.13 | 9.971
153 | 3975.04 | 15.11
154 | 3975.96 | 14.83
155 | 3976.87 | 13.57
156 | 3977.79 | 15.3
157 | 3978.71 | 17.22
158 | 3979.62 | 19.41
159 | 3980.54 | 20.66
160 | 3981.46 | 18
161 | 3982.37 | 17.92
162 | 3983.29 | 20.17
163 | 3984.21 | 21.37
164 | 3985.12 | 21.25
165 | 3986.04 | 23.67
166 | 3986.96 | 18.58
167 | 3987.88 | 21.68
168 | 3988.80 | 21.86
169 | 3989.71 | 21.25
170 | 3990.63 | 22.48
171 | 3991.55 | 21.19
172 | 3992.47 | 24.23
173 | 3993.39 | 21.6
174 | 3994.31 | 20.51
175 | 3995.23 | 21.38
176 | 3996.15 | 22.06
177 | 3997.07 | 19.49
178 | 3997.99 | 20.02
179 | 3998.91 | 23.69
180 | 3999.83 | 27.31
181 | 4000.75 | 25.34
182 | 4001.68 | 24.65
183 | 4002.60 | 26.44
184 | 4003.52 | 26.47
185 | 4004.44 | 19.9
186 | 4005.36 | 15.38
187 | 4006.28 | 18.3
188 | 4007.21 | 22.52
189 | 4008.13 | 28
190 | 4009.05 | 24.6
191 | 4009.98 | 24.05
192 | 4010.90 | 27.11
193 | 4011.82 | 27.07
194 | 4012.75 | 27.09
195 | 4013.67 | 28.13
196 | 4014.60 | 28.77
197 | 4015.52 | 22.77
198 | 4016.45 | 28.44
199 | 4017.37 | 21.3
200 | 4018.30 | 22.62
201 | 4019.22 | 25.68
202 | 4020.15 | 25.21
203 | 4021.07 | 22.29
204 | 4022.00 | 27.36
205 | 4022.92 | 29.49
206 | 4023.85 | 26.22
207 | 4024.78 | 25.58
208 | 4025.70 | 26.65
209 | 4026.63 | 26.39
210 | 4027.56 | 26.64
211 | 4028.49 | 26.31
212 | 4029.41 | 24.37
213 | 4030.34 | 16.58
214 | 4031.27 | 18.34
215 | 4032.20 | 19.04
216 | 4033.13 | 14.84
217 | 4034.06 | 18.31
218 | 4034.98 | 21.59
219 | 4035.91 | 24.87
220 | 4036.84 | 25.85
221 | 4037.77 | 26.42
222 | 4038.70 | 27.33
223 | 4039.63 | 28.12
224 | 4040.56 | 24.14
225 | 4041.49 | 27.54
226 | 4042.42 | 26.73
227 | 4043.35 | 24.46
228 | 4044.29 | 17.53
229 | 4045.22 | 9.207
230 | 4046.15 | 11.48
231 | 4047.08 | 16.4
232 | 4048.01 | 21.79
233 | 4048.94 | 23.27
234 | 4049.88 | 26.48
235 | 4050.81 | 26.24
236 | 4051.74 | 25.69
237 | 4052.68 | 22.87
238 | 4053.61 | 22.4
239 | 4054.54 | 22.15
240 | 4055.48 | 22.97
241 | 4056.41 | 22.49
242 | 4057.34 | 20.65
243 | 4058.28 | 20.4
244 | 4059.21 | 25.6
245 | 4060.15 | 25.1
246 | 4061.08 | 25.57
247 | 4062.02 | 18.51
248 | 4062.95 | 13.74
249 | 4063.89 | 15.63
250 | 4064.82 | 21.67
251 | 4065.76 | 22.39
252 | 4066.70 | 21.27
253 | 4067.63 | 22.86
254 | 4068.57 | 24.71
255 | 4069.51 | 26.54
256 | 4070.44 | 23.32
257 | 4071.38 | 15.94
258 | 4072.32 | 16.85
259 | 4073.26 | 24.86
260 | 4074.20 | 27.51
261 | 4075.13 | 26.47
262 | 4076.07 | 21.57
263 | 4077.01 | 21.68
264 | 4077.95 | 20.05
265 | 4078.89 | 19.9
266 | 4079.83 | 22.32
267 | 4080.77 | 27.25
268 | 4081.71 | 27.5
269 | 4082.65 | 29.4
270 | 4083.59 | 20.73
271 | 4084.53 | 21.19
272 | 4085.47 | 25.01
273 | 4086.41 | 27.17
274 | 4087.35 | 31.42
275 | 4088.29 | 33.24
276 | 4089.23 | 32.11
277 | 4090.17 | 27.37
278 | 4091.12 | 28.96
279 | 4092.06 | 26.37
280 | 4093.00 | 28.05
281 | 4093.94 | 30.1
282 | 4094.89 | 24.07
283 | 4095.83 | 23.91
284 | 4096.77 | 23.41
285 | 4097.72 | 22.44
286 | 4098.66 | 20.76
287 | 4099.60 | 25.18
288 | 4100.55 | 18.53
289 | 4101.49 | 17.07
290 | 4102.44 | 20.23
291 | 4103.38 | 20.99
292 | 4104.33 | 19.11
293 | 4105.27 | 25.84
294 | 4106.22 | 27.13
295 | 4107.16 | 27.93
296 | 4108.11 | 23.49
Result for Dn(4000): 2.13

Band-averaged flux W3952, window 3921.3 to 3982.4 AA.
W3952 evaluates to 11.4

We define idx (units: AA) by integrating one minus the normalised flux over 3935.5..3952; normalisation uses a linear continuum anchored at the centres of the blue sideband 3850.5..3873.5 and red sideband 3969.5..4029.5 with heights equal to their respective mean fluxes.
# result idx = 4.7 AA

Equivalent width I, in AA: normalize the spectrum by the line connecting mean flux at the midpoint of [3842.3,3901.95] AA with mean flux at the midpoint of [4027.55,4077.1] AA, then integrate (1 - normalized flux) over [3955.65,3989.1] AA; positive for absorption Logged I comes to 7.4 AA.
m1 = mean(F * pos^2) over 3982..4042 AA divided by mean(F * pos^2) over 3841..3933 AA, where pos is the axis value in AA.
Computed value 2.0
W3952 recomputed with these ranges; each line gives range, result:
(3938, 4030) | 18.5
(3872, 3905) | 13.3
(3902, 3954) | 12.6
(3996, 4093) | 23.6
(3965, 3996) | 15.8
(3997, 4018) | 24.3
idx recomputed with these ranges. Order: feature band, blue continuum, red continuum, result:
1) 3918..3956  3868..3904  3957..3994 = 7.6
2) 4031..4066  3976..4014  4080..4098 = 4.1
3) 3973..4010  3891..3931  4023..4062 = -1.6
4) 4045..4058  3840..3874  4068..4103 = 0.7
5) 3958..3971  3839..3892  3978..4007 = 6.7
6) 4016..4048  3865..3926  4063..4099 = -2.4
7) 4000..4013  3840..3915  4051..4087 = -3.1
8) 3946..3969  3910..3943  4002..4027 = 3.4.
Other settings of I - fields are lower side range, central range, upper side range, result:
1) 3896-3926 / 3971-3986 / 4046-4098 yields 2.28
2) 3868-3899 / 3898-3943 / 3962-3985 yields 1.79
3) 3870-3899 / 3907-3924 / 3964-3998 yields -3.12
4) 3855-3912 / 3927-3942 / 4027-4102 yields 8.52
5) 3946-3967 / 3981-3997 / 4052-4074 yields -4.30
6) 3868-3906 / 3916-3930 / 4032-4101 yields 2.68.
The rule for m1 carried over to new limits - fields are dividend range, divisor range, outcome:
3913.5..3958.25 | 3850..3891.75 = 1.18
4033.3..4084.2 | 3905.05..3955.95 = 1.87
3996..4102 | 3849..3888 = 2.45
